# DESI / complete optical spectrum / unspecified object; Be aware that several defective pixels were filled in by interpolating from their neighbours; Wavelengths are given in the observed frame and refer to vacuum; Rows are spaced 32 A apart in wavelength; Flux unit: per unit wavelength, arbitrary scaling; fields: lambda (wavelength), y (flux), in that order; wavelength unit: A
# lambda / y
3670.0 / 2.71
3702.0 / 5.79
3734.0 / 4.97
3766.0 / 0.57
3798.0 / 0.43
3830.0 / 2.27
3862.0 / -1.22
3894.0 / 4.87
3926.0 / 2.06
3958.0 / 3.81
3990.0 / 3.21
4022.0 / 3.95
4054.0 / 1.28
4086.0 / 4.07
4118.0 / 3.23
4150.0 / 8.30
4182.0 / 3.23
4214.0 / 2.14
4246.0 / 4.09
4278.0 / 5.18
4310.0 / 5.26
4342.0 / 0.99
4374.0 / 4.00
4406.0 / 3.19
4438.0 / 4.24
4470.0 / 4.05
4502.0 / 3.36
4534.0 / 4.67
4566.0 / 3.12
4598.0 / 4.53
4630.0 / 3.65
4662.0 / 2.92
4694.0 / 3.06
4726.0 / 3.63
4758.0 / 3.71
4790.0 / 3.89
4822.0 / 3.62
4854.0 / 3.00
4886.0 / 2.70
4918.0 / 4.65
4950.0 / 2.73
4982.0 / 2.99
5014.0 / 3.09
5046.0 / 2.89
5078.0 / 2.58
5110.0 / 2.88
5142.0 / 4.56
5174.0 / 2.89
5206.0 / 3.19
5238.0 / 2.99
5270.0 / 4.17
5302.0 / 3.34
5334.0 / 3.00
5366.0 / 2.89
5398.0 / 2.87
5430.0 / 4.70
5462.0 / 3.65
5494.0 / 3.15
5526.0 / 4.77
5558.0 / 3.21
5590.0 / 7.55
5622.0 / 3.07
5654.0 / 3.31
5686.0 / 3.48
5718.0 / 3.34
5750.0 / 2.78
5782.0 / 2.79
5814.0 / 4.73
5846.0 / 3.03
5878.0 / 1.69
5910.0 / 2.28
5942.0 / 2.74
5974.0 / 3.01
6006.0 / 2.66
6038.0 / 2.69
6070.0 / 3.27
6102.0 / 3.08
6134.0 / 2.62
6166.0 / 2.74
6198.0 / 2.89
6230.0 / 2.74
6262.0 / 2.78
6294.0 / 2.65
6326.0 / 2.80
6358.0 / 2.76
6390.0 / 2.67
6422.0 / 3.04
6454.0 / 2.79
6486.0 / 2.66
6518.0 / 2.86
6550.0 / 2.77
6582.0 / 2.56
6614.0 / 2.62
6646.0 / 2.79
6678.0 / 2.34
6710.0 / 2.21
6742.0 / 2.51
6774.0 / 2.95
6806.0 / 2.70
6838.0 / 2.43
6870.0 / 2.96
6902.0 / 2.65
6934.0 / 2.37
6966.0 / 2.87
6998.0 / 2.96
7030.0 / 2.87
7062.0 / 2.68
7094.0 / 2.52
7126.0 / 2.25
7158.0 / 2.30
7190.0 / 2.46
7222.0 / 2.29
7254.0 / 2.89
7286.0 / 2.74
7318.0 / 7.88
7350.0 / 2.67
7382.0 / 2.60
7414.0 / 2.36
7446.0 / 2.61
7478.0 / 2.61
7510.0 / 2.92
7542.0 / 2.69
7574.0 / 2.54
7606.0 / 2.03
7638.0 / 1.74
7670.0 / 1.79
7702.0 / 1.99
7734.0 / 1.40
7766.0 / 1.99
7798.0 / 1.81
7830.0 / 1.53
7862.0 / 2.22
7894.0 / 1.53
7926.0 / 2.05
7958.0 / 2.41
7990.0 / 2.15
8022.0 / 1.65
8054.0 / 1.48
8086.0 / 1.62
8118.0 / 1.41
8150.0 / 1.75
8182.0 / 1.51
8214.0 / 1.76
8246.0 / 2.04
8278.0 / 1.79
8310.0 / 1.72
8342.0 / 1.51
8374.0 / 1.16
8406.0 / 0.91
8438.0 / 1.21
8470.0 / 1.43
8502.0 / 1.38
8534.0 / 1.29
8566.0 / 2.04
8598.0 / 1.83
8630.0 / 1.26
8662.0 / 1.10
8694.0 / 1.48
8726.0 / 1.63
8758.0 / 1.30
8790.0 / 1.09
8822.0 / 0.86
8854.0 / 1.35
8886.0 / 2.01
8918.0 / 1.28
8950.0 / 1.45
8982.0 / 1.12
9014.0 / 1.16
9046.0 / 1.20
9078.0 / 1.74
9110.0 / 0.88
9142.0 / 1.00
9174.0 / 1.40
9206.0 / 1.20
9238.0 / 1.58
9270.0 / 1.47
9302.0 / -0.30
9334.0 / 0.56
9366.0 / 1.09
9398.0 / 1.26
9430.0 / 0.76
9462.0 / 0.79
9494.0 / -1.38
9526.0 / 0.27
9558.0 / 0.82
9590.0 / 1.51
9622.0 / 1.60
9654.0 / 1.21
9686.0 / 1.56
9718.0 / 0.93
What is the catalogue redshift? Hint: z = 0.12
